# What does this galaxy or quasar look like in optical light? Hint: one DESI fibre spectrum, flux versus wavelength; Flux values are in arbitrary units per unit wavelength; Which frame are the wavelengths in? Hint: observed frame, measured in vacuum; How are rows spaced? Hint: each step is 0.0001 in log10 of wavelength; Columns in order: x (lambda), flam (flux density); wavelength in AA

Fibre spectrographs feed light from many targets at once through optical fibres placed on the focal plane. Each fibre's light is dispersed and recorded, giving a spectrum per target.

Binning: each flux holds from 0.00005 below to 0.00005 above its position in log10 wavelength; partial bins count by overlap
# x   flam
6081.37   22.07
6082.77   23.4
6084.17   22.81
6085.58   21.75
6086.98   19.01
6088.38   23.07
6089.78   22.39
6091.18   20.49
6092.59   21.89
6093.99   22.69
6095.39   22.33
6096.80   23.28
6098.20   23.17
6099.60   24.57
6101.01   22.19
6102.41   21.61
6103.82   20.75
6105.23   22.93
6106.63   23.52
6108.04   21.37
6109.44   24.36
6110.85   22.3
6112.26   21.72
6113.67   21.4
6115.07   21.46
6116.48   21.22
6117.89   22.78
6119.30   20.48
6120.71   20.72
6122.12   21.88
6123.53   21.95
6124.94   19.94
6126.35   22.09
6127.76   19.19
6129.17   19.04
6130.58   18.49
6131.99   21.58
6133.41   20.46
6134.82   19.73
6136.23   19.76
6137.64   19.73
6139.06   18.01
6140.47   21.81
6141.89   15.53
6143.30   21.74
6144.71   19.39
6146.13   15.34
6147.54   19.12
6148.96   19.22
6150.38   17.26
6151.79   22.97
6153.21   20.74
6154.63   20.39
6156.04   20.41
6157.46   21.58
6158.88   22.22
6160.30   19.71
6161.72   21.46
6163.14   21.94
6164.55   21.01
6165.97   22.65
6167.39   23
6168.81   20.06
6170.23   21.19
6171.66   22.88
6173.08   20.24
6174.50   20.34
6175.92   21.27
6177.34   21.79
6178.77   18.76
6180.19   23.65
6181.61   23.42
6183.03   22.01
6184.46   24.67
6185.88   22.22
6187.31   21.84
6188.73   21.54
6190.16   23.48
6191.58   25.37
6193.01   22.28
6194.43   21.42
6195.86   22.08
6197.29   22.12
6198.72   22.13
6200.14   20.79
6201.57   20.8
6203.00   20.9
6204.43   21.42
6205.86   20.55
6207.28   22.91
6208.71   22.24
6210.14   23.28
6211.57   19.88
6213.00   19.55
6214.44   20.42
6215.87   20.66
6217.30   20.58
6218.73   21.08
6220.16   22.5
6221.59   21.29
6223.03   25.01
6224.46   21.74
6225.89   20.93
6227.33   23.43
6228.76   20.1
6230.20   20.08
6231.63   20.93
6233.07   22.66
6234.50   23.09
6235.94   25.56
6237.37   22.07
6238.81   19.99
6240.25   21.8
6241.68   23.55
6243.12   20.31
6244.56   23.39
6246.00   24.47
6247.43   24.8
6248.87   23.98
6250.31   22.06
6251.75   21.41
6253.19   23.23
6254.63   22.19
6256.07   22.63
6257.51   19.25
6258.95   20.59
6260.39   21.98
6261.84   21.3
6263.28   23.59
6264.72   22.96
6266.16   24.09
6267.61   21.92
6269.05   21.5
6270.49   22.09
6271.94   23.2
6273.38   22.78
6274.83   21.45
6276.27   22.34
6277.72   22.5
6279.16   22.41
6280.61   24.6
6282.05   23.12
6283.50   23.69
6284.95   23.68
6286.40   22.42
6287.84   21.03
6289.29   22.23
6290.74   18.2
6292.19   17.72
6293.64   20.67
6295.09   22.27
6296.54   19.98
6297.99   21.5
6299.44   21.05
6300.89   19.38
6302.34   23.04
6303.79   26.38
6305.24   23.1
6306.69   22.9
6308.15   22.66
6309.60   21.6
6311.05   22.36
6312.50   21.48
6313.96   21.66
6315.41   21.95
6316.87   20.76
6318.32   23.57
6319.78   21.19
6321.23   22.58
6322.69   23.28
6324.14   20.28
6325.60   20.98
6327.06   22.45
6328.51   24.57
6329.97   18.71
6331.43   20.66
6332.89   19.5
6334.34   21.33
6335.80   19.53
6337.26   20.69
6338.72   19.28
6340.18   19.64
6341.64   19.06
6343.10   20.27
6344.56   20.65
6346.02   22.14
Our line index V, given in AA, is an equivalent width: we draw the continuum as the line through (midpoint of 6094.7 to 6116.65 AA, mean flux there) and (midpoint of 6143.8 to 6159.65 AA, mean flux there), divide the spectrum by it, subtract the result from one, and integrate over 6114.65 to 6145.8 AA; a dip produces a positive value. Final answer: 1.2 AA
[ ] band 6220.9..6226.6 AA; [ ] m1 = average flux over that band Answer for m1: 22.2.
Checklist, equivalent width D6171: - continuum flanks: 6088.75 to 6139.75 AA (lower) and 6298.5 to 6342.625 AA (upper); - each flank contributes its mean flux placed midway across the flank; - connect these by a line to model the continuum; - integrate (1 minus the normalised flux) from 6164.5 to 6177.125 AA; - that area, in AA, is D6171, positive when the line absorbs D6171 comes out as 0.0 AA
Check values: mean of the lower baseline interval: 21.4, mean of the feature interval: 21.4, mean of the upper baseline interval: 21.5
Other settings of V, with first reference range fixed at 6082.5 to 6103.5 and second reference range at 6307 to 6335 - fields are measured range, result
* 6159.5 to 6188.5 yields 0.45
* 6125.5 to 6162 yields 3.73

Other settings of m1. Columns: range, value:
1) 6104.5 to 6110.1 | 23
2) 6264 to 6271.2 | 22.5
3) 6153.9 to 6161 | 20.9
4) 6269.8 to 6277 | 22.4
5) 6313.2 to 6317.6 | 21.4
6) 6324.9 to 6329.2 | 22.7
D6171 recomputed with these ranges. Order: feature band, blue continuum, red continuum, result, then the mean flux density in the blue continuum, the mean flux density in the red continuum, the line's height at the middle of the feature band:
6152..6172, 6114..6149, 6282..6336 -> -1.03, 20.1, 21.7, 20.3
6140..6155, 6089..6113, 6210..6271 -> 1.99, 22.4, 22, 22.3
